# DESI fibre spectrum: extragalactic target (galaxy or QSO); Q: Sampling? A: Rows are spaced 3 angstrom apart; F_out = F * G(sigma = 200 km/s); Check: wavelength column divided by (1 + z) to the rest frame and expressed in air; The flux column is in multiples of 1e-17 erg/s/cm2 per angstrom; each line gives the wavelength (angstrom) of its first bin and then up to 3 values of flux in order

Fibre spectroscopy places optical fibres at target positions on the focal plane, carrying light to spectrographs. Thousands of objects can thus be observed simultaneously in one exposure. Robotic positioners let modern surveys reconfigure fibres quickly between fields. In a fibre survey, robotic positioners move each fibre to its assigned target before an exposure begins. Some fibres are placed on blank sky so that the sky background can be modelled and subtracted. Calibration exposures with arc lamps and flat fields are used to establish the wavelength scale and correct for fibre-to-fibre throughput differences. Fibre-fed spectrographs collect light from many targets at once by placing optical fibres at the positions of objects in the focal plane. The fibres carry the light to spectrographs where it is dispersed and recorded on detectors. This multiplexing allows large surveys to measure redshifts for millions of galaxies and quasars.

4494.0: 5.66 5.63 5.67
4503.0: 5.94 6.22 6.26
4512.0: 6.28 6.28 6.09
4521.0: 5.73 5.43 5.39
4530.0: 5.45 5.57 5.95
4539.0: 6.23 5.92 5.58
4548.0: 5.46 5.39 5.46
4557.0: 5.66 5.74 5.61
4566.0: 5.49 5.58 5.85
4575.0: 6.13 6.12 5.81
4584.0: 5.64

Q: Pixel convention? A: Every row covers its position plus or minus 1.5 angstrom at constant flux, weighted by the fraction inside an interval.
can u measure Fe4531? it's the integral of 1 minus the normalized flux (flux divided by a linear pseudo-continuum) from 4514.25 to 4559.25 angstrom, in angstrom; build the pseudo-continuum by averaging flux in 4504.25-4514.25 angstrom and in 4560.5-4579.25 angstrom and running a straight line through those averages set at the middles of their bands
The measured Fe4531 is 2.6 angstrom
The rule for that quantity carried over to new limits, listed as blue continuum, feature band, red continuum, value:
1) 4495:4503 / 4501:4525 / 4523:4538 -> -1.6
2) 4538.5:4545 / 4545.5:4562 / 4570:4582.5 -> 1.1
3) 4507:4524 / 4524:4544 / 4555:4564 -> 0.6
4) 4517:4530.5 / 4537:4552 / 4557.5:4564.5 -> -0.2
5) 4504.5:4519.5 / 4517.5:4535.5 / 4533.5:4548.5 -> 1.3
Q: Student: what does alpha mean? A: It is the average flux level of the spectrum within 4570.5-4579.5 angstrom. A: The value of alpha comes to 6.03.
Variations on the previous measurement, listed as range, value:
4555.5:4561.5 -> 5.7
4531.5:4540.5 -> 5.92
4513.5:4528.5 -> 5.78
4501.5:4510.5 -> 6.14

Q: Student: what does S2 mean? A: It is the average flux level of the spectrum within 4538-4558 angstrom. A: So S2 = 5.66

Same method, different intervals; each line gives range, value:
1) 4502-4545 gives 5.9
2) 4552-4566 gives 5.6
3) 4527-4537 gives 5.6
